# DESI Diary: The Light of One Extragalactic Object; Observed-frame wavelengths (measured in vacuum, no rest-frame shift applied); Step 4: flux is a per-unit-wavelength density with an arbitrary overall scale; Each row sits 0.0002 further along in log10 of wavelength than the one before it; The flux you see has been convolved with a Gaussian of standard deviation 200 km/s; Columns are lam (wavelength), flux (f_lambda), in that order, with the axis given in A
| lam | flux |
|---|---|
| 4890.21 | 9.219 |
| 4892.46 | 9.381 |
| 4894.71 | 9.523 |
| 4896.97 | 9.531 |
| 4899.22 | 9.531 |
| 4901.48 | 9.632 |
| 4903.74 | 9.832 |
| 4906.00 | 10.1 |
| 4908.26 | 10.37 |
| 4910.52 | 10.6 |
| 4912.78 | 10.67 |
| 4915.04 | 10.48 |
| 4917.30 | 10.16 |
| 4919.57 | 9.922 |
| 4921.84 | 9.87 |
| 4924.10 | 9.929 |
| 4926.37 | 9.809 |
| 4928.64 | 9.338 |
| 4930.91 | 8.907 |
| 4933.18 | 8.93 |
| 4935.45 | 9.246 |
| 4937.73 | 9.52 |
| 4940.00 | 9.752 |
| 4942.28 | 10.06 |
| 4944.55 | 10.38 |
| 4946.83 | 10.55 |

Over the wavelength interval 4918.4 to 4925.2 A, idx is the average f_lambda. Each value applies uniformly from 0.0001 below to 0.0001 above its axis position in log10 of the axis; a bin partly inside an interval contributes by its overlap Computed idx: 9.91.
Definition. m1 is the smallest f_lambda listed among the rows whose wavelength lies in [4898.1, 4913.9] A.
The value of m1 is 9.531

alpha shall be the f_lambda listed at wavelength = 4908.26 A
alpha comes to 10.37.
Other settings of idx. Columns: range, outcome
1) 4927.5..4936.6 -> 9.1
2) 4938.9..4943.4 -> 9.9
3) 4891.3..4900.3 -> 9.5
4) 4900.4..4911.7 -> 10.1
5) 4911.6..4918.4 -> 10.5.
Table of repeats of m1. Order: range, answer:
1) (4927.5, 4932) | 8.907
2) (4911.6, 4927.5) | 9.809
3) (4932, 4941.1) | 8.93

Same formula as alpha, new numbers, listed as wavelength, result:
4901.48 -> 9.632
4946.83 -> 10.55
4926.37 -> 9.809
